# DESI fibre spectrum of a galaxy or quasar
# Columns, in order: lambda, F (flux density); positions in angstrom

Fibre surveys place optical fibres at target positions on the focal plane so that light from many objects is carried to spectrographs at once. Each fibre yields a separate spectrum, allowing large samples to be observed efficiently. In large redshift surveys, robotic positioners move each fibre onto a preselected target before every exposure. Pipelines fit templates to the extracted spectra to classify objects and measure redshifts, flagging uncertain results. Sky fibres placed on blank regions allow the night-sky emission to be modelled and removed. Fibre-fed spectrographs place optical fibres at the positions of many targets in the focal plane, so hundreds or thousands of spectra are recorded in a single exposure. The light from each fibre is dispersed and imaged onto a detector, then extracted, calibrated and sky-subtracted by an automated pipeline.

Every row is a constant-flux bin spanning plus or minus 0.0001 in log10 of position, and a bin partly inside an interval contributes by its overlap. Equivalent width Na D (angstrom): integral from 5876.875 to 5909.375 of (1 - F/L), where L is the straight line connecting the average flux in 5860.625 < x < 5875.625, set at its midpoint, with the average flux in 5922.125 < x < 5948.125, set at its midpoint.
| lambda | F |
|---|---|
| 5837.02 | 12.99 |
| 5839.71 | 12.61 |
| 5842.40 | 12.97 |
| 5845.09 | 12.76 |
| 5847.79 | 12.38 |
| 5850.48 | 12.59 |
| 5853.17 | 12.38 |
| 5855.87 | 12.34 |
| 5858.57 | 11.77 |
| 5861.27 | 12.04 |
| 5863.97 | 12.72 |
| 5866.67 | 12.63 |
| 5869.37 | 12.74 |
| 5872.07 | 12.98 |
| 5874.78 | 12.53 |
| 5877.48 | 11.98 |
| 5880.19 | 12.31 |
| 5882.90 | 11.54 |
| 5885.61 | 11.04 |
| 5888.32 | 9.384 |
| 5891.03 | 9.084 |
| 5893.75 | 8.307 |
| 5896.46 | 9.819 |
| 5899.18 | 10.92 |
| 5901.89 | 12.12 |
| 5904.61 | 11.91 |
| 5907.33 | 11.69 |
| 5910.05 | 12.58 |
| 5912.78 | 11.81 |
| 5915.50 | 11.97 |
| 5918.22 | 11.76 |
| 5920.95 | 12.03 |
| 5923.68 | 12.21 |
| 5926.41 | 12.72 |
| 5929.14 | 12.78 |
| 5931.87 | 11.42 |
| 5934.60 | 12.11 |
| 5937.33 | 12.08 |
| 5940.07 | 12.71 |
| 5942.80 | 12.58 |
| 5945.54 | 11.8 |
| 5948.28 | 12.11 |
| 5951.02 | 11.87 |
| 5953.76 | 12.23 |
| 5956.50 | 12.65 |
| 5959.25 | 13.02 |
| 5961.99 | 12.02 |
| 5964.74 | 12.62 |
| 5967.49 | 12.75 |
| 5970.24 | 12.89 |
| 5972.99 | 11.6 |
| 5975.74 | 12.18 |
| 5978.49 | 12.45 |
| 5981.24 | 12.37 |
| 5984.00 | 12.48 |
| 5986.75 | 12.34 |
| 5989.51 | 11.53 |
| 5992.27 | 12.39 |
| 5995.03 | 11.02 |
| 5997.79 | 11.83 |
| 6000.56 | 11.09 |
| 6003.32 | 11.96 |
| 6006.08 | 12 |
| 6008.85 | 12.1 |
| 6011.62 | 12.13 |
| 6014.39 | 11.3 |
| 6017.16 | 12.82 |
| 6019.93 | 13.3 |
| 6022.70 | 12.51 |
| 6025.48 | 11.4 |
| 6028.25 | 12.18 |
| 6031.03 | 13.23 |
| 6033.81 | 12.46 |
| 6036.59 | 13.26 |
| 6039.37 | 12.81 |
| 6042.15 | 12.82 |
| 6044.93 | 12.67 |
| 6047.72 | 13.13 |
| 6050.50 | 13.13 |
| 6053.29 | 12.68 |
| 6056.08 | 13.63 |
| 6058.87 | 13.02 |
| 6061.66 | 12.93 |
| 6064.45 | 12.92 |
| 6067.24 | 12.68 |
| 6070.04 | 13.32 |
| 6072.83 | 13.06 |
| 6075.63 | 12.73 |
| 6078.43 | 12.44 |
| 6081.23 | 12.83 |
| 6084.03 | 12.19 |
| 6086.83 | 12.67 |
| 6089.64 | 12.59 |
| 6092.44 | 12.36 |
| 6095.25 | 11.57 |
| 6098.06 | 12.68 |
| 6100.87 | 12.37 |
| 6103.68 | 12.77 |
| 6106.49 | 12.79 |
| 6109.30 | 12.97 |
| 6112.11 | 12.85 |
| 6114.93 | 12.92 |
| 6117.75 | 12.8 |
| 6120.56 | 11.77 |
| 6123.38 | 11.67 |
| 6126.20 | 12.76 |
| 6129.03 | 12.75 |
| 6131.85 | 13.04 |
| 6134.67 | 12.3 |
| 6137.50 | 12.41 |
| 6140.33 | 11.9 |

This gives 4.27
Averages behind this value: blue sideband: 12.6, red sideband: 12.3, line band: 10.9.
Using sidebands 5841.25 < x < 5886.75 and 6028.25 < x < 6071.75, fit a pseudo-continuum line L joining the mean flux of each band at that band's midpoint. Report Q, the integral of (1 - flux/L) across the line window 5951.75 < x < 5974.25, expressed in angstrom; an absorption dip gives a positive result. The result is 0.4 angstrom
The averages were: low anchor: 12.3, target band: 12.5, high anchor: 13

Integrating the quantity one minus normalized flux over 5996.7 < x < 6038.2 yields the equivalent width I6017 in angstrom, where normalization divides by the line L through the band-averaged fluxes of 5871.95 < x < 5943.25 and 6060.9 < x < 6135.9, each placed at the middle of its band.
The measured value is -0.2 angstrom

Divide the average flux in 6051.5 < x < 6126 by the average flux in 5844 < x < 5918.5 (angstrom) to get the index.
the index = 1.1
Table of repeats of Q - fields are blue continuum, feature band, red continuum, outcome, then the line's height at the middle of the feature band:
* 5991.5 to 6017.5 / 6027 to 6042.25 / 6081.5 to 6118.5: -0.94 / 12.1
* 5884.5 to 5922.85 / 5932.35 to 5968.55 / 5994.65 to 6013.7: -3.01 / 11.4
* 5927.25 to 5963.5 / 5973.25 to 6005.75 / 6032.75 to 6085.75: 1.43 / 12.5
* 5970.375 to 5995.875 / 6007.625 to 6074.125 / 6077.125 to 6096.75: -2.57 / 12.3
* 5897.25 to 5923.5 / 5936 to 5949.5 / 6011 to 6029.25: -0.34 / 12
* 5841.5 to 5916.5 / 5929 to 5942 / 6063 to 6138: -0.23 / 12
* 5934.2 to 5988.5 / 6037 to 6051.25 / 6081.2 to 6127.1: -0.57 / 12.4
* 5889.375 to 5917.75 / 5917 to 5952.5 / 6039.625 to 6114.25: -2.59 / 11.3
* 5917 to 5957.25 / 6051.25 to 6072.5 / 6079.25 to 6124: -1.03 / 12.4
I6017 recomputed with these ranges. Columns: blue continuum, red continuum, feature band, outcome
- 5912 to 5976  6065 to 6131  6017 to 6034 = -0.2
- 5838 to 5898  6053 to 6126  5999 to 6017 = 0.7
